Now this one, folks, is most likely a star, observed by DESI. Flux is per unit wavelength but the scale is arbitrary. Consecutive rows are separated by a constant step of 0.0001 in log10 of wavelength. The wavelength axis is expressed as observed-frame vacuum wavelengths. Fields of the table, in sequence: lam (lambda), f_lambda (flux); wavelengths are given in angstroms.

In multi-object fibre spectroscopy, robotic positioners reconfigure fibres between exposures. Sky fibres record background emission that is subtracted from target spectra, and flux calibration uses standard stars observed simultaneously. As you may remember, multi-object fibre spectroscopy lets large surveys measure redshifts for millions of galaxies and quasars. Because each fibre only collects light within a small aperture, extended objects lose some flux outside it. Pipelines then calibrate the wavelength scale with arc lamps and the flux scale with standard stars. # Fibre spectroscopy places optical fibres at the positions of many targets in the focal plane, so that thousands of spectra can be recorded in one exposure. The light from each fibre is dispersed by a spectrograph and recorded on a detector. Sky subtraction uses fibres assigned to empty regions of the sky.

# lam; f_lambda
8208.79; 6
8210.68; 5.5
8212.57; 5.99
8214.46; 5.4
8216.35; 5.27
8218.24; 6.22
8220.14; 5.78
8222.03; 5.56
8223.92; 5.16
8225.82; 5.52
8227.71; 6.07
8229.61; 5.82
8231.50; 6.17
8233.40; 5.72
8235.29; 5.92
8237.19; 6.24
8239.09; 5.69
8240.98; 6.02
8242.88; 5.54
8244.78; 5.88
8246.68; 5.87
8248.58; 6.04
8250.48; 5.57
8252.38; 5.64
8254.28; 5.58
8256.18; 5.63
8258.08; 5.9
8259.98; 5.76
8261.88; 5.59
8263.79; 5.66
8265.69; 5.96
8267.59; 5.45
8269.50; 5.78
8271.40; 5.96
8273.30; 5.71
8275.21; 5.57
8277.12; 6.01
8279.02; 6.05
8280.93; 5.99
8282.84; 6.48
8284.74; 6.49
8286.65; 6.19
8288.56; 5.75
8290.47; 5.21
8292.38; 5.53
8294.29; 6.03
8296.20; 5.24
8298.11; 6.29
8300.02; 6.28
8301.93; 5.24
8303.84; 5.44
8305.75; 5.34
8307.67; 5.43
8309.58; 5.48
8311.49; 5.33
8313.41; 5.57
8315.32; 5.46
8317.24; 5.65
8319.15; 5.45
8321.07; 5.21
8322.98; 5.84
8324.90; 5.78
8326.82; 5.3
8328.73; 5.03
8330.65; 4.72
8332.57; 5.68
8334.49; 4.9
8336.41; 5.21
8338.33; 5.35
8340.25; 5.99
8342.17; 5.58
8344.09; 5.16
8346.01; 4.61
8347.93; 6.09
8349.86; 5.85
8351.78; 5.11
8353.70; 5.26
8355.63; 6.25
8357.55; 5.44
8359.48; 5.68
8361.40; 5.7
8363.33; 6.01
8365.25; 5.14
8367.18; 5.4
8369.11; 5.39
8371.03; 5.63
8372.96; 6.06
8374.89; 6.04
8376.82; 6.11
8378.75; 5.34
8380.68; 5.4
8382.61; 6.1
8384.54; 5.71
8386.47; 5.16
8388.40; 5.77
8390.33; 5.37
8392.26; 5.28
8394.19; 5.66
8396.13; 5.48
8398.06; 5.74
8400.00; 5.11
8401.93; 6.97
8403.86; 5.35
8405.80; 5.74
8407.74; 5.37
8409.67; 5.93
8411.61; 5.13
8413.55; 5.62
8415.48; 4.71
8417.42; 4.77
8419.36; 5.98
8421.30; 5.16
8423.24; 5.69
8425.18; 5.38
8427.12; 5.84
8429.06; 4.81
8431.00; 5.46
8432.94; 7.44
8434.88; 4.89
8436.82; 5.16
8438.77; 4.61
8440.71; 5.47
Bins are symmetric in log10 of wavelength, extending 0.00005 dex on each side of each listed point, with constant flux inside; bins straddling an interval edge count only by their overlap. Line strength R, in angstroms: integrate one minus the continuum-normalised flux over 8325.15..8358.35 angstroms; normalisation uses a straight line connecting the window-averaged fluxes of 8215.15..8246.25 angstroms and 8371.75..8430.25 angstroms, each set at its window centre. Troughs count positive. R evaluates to 1.4 angstroms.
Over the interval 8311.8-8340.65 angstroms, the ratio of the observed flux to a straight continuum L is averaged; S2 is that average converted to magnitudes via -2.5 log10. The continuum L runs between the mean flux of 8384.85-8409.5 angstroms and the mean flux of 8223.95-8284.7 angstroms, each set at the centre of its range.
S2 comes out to 0.062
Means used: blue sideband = 5.83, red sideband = 5.6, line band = 5.4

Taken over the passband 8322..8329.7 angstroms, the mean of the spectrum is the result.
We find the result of 5.49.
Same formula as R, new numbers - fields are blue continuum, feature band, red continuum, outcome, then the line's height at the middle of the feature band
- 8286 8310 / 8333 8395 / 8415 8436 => 0.1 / 5.56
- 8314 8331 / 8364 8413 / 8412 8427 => -2.3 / 5.37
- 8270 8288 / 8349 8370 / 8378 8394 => 0.3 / 5.65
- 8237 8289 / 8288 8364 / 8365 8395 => 2.8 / 5.72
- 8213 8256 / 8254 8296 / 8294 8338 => -1.6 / 5.61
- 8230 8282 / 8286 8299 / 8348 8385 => 0.1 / 5.77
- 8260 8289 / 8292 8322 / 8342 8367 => 1.0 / 5.75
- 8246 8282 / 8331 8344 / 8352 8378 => 0.7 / 5.71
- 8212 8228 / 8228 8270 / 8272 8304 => -0.5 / 5.74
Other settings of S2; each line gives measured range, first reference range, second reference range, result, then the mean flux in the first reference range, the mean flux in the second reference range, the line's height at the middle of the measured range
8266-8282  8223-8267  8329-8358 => -0.03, 5.78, 5.4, 5.67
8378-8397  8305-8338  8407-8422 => -0.04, 5.37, 5.34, 5.35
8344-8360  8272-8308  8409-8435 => 0.03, 5.81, 5.5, 5.67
